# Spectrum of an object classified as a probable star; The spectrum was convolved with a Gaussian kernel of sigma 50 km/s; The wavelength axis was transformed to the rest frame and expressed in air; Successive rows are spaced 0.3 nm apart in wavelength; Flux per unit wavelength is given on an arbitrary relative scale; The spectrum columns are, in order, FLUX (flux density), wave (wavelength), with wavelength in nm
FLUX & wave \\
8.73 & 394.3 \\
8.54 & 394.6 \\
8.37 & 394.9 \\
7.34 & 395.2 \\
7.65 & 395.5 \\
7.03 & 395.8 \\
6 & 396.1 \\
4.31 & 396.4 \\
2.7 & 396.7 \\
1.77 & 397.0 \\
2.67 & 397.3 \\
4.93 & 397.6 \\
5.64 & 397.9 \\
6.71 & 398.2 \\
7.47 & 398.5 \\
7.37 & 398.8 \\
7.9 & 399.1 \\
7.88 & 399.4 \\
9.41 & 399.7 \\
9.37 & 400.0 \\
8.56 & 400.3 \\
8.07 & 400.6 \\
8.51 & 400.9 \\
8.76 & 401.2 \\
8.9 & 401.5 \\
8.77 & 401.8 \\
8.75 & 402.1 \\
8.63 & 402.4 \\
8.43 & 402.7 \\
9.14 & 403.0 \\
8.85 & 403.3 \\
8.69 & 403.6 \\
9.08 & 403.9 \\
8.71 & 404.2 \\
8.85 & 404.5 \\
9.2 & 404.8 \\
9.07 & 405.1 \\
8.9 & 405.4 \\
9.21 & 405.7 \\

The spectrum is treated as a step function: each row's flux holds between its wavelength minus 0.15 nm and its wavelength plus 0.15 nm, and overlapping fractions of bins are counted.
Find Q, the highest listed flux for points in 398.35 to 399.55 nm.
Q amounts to 7.9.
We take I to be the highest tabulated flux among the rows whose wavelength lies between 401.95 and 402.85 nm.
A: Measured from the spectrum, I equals 8.75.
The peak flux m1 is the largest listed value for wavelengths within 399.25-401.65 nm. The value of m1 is 9.41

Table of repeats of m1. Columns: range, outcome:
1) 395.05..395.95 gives 7.65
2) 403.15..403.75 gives 8.85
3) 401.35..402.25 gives 8.9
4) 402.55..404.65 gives 9.14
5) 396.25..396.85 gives 4.31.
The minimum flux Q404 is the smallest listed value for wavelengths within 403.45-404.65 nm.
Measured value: 8.69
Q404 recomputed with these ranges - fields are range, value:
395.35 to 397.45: 1.77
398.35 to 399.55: 7.37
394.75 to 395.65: 7.34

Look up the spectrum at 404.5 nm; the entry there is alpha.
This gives 8.85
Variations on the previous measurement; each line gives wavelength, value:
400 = 9.37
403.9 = 9.08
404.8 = 9.2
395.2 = 7.34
